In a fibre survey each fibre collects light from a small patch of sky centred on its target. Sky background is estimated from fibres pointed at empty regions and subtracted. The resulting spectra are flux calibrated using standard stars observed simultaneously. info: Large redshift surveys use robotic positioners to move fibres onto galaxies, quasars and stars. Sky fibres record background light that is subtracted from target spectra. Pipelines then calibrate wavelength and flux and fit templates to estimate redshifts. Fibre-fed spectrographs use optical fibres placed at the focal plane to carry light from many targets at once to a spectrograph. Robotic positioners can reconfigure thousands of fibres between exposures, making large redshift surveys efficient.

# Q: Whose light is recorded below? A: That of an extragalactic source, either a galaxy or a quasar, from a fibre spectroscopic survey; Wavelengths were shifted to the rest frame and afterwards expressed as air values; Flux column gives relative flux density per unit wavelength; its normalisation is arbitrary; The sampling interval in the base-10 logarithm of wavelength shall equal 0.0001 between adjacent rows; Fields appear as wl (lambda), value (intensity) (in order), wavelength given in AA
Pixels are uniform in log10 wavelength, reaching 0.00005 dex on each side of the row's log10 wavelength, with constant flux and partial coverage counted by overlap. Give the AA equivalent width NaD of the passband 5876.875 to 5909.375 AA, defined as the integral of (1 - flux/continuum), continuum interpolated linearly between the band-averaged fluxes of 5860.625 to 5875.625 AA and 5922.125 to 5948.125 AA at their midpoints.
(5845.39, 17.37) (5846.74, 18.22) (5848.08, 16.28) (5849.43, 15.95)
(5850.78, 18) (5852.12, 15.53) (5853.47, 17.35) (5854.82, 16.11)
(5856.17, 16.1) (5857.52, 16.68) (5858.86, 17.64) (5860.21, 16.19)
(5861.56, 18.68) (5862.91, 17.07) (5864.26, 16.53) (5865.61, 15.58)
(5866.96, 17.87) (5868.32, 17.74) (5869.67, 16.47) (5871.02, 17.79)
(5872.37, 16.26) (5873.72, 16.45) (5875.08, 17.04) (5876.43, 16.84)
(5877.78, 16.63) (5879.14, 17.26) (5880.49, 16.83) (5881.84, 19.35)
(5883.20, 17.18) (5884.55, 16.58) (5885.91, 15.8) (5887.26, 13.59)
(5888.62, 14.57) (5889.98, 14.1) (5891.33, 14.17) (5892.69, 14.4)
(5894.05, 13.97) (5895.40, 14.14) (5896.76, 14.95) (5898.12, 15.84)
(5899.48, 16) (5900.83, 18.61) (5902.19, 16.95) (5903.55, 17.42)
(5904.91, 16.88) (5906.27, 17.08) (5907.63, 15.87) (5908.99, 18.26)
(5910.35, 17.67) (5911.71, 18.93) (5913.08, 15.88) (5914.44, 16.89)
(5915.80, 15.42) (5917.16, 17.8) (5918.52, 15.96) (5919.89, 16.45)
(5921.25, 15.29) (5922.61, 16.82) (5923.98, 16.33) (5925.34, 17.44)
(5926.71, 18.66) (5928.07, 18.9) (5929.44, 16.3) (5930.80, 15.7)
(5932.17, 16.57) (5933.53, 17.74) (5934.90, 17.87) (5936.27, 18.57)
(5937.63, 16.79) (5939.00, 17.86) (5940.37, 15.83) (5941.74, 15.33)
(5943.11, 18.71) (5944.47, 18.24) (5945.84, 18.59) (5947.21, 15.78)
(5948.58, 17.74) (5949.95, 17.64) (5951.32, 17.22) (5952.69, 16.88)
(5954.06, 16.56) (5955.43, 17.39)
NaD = 1.9 AA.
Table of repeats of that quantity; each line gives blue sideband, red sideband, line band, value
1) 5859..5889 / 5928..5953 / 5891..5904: 1.0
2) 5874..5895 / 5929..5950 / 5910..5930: -0.3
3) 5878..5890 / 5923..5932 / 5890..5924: 0.9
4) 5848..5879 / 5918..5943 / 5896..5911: 0.0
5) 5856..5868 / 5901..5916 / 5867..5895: 1.4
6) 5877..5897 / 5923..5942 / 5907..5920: -0.3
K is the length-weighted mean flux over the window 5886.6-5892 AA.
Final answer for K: 14.1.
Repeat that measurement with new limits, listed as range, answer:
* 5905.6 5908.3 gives 16.5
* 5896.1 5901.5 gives 16.4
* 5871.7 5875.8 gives 16.6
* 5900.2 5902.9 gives 17.7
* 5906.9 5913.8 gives 17.3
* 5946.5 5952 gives 17.1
